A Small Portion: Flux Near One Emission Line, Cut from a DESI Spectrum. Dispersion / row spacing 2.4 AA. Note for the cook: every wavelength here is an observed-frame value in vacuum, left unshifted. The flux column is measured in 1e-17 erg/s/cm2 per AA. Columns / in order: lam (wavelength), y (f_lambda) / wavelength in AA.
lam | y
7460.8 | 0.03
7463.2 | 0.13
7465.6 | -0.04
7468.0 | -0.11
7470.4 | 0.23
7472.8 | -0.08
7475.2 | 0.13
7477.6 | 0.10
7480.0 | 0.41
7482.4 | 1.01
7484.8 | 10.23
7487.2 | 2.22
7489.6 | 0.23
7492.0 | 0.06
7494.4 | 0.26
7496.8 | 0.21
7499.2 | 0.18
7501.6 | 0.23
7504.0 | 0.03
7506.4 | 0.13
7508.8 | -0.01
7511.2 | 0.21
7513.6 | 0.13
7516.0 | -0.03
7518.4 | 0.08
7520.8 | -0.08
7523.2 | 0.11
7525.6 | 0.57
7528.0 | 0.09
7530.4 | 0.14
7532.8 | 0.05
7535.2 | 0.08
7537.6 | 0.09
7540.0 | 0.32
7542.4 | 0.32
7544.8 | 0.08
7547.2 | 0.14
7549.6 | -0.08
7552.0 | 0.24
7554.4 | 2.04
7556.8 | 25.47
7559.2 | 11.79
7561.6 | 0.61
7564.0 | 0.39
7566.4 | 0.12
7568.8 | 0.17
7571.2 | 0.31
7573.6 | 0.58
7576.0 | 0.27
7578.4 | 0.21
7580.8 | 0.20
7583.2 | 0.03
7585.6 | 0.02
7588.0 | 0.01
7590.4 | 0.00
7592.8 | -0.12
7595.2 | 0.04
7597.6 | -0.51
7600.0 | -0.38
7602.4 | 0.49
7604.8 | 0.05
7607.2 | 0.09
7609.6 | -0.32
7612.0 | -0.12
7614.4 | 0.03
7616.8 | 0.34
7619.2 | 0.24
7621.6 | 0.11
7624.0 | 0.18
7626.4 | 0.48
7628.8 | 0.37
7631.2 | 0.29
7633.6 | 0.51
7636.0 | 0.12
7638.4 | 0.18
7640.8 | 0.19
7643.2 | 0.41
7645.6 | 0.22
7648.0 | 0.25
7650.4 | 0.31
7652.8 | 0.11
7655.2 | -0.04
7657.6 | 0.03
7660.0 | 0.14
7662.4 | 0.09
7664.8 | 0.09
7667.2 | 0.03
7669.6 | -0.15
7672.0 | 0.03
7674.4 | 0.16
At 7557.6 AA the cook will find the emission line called [O III]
